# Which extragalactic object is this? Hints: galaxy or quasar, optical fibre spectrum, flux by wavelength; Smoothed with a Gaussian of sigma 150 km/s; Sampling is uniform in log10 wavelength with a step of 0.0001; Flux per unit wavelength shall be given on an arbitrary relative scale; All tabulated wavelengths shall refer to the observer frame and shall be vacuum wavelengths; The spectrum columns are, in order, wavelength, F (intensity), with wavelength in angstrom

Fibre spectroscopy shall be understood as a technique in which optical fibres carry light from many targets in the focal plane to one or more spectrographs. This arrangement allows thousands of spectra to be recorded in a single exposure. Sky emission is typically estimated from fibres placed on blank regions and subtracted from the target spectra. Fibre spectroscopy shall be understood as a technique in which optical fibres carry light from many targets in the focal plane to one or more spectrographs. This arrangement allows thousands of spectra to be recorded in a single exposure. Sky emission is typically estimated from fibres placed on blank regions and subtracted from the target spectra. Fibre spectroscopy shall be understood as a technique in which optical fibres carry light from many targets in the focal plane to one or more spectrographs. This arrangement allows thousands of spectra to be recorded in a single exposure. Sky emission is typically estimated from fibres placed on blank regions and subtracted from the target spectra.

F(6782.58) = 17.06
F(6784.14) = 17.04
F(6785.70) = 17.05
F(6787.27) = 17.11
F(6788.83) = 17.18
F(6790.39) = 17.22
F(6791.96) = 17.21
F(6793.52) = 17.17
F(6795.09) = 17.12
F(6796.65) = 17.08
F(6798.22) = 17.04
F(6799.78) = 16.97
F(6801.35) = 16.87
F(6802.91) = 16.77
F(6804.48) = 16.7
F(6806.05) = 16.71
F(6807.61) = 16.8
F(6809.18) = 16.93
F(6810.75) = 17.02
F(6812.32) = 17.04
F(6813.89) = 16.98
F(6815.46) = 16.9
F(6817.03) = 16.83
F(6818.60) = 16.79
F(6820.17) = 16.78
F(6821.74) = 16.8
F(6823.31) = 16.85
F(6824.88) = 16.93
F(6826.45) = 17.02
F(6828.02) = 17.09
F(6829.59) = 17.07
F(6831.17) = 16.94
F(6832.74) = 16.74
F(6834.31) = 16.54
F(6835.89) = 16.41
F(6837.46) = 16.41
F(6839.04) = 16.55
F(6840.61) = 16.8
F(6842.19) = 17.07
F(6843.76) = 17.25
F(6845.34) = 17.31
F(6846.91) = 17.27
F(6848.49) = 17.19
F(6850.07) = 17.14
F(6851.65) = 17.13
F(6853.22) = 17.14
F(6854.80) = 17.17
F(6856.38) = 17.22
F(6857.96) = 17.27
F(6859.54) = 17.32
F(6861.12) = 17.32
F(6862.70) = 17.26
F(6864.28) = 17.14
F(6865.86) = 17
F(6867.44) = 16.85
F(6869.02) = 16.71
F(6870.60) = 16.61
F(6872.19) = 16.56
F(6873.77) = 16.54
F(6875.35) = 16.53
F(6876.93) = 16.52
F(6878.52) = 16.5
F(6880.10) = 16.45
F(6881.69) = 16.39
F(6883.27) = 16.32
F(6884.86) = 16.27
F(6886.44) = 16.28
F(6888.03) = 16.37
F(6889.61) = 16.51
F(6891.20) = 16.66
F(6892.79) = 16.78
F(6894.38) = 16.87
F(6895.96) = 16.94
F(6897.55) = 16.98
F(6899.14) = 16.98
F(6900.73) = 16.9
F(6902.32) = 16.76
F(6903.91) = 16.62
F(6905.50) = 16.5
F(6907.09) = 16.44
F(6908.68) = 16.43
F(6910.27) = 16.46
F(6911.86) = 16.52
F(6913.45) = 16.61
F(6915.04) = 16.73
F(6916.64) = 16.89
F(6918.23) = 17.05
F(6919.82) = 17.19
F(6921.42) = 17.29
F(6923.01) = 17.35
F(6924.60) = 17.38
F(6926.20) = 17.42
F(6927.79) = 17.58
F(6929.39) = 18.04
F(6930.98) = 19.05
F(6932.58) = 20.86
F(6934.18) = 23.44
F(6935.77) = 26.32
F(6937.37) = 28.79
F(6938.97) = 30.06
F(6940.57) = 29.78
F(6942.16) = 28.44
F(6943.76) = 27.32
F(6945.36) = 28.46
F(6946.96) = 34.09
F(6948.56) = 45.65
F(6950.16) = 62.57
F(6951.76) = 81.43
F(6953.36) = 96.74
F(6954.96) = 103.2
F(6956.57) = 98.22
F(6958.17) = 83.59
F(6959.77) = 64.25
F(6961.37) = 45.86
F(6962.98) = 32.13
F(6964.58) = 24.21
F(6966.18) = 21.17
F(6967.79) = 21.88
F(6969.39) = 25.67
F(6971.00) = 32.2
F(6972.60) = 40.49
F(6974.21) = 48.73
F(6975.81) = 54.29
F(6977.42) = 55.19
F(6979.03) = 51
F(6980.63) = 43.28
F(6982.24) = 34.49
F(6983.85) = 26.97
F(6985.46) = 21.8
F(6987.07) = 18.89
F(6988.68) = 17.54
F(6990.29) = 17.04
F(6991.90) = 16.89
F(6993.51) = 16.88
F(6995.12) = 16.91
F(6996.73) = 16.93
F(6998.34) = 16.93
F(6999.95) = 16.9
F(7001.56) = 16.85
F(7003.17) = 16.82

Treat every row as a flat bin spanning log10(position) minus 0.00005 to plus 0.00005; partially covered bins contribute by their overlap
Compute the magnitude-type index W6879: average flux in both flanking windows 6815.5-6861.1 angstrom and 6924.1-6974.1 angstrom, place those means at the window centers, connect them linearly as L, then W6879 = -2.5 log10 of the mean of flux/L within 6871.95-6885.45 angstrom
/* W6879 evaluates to 0.476 mag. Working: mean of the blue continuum 17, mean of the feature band 16.5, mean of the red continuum 40.5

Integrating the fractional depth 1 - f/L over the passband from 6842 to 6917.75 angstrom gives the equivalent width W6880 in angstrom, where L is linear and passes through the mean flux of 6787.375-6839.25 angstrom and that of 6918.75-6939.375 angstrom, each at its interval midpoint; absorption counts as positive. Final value 8.7 angstrom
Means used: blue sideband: 16.9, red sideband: 20.6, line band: 16.8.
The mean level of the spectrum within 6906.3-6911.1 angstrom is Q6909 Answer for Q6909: 16.5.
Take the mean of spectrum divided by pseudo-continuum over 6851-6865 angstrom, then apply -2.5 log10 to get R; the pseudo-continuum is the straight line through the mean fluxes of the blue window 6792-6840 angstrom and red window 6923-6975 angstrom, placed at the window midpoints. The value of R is 0.37 mag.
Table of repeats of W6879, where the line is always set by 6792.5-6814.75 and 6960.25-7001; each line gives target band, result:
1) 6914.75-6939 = 0.29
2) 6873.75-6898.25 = 0.35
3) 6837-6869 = 0.19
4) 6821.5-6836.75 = 0.12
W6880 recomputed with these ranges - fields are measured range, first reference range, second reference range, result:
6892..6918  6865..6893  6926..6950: 5.6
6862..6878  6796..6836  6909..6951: 2.8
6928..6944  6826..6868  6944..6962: 9.3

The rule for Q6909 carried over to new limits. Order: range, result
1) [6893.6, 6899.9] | 17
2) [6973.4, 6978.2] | 52.7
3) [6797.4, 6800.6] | 17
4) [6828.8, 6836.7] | 16.7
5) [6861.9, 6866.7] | 17.1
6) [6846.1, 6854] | 17.2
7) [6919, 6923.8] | 17.3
